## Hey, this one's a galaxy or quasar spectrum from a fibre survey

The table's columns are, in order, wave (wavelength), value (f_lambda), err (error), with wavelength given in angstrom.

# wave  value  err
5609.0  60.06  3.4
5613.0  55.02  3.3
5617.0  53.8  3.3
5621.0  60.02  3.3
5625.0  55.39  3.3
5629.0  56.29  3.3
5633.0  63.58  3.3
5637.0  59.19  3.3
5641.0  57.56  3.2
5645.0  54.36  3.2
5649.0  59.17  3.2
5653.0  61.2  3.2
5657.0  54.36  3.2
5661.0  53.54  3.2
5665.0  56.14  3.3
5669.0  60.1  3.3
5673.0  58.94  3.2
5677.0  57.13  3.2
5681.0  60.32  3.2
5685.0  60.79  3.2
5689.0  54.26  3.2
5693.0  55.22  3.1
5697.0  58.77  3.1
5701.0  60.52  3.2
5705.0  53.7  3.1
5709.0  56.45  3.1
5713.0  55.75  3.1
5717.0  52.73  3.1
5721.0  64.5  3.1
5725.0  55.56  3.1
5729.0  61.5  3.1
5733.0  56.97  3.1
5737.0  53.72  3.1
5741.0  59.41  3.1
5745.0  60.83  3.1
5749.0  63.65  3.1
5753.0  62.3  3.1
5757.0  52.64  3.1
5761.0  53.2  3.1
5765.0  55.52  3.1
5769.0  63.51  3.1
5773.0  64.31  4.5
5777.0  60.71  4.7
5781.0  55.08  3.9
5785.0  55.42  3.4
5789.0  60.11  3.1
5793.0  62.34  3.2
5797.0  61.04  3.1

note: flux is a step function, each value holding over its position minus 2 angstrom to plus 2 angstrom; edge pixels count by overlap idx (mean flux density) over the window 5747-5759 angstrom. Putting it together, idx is 59.5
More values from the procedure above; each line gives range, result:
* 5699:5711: 56.9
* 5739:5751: 61.3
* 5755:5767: 53.8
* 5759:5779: 59.5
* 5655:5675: 56.6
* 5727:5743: 57.9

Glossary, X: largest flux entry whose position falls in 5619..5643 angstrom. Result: 63.58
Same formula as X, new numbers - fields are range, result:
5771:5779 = 64.31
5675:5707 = 60.79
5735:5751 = 63.65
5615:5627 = 60.02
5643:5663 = 61.2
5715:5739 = 64.5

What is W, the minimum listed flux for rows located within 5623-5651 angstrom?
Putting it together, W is 54.36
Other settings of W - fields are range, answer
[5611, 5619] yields 53.8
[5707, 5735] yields 52.73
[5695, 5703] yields 58.77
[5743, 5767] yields 52.64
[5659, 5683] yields 53.54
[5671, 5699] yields 54.26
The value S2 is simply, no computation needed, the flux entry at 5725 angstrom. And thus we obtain 55.56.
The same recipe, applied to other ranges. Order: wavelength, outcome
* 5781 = 55.08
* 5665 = 56.14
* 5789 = 60.11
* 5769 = 63.51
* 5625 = 55.39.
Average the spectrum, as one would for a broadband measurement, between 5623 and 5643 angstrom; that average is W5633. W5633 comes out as 58.4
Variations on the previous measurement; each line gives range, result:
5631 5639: 61.4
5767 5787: 59.8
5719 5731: 60.5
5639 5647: 56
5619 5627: 57.7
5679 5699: 57.9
